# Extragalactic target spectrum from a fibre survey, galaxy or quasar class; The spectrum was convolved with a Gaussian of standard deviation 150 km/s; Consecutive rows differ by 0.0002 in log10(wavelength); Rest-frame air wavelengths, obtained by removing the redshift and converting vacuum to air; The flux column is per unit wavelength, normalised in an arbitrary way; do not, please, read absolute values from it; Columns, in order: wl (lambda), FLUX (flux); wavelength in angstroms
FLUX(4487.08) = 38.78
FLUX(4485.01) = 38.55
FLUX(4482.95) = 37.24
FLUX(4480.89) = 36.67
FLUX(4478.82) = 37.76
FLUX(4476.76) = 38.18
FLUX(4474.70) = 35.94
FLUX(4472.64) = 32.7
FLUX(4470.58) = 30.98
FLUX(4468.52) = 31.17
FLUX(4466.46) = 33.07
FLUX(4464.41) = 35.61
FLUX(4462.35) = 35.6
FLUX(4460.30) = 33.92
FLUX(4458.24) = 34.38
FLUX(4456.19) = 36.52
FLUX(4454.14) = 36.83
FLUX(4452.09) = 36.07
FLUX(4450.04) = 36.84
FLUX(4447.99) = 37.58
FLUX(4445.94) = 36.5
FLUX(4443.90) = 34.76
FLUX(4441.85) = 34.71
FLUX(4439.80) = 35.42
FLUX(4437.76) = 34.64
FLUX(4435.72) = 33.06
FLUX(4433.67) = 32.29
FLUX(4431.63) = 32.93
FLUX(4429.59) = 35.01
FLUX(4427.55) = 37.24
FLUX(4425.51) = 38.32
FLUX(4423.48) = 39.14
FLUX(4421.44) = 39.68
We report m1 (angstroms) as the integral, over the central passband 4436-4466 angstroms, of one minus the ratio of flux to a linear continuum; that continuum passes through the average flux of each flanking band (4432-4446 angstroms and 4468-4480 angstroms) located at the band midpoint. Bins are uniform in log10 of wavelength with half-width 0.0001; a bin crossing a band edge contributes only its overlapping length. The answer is -1.0 angstroms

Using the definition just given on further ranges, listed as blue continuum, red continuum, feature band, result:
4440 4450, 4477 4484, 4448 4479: 1.4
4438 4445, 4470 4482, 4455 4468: 0.2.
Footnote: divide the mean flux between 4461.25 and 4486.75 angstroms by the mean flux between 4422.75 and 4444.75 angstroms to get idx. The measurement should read 1.01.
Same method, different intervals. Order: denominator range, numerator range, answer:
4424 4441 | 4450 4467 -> 1.01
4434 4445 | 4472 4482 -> 1.06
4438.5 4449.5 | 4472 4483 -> 1.02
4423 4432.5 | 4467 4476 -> 0.90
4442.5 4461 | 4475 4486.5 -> 1.05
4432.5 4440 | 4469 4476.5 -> 1.00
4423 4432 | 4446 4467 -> 0.98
